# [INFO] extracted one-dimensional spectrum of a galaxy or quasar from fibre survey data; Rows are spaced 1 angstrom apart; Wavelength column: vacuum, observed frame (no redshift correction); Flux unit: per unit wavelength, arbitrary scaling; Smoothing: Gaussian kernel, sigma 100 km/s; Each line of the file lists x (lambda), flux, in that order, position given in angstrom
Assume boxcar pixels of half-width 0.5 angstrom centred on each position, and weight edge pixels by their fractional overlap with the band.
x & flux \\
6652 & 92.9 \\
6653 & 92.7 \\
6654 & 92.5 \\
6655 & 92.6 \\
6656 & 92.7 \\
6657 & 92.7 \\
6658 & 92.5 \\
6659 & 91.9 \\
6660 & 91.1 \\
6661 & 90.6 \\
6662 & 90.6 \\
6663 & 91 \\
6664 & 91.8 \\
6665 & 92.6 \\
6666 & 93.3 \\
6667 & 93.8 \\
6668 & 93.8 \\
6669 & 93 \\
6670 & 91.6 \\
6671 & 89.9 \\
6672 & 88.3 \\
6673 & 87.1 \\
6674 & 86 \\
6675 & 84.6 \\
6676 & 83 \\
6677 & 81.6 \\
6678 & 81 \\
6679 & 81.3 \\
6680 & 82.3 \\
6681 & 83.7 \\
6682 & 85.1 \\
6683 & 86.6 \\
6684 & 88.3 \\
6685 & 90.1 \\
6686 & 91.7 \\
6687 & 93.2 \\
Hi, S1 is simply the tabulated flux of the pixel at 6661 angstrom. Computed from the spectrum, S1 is 90.6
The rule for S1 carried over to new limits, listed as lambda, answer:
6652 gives 92.9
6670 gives 91.6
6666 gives 93.3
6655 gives 92.6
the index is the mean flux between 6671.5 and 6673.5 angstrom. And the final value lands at 87.7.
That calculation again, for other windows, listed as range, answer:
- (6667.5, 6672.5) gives 91.3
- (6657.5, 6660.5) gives 91.8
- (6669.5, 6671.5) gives 90.8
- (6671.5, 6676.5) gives 85.8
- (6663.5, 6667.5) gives 92.9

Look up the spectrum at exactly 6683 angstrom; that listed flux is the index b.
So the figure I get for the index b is 86.6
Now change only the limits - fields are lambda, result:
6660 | 91.1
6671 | 89.9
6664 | 91.8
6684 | 88.3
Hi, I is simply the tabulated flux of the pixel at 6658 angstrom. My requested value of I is 92.5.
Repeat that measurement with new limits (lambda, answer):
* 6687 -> 93.2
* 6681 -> 83.7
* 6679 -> 81.3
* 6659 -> 91.9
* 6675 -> 84.6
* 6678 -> 81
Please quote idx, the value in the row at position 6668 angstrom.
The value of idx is 93.8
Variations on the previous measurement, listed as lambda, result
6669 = 93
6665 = 92.6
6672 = 88.3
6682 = 85.1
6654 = 92.5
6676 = 83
